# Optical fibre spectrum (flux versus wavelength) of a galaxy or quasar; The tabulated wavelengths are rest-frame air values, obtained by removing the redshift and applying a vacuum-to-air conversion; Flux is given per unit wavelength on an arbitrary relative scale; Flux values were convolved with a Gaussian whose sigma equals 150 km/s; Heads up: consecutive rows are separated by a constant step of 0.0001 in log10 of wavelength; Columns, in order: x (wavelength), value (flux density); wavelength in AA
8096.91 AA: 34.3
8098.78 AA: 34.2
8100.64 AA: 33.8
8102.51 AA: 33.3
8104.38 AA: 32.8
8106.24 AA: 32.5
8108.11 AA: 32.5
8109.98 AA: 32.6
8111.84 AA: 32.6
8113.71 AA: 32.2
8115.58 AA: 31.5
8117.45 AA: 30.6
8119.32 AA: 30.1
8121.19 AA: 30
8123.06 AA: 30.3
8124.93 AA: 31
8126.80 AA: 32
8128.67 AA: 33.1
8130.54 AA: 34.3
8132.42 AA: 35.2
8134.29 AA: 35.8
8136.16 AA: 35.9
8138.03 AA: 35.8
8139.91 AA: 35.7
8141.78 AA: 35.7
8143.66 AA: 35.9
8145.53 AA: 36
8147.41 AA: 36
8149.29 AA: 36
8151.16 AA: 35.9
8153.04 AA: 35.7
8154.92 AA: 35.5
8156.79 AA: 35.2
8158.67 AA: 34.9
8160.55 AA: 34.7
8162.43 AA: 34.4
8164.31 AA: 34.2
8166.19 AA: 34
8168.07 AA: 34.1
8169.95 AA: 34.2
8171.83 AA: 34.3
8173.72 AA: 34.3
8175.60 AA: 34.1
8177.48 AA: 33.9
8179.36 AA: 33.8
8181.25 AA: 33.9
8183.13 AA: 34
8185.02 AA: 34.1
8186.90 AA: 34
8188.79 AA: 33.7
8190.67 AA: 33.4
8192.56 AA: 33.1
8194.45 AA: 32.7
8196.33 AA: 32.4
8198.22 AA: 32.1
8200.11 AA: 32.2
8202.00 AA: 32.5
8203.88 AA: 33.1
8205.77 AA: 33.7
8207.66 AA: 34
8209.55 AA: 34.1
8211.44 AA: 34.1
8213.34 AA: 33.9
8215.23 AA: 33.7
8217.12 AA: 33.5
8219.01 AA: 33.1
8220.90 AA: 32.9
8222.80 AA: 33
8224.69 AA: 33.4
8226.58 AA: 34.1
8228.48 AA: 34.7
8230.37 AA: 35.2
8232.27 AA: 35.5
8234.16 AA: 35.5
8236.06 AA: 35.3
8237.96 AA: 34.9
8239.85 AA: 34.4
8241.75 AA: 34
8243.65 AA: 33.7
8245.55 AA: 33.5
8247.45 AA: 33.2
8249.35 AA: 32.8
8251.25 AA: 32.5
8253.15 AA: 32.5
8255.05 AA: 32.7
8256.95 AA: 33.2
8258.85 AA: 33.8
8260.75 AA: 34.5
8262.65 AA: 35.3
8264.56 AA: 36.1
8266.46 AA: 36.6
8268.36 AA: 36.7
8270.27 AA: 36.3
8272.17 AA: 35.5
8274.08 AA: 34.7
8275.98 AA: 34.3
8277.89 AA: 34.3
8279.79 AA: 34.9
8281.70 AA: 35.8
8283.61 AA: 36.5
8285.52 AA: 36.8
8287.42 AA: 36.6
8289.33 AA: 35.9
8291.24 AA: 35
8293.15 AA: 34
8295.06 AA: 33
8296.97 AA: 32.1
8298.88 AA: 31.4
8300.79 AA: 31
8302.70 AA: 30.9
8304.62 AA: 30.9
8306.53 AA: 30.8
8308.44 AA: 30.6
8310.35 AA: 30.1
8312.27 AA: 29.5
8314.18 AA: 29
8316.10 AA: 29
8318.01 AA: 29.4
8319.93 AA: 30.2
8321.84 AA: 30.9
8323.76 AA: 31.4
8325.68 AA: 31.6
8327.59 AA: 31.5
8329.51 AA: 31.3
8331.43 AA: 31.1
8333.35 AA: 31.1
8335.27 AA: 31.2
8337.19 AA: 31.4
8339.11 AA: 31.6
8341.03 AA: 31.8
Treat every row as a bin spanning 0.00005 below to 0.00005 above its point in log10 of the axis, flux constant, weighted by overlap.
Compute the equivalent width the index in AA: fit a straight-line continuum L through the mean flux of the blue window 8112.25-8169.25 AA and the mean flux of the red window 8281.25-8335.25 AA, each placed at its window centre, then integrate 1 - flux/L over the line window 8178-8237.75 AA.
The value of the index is -0.9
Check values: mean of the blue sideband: 34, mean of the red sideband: 32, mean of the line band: 33.7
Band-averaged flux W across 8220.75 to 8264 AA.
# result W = 34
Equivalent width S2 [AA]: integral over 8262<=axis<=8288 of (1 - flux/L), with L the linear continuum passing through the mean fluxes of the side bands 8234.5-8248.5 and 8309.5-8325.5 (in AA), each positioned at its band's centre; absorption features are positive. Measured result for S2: -2.7 AA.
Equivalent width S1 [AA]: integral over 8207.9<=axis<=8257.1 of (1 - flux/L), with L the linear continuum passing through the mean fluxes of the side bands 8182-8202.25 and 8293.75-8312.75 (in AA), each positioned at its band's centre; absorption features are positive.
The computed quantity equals -2.2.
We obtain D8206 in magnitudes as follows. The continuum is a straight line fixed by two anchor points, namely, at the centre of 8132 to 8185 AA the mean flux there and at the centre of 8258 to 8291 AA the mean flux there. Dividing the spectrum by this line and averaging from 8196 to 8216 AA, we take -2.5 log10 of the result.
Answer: 0.06 mag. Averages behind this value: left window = 34.9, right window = 35.6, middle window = 33.3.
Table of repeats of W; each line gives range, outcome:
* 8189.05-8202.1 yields 32.7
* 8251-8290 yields 35.1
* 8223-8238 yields 34.7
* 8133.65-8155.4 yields 35.8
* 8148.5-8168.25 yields 35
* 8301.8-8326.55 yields 30.3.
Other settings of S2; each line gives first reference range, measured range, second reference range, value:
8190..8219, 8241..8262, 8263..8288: 0.9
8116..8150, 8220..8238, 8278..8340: -0.9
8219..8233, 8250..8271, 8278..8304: -0.3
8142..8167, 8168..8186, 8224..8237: 0.6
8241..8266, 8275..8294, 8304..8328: -2.0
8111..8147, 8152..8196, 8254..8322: -1.0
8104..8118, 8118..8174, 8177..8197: -2.5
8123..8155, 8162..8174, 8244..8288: 0.2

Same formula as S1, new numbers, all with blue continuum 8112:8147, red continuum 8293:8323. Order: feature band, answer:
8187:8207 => -0.3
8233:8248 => -1.2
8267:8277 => -1.4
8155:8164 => -0.5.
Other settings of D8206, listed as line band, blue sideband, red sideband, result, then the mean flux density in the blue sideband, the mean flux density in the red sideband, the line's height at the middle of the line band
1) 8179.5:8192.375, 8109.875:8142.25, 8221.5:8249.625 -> -0.004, 33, 34.2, 33.7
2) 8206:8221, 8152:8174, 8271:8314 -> 0.013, 34.6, 33.3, 34.1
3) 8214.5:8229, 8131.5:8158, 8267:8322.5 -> 0.026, 35.7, 33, 34.3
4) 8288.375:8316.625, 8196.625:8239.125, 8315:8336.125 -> -0.005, 33.8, 30.8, 31.4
